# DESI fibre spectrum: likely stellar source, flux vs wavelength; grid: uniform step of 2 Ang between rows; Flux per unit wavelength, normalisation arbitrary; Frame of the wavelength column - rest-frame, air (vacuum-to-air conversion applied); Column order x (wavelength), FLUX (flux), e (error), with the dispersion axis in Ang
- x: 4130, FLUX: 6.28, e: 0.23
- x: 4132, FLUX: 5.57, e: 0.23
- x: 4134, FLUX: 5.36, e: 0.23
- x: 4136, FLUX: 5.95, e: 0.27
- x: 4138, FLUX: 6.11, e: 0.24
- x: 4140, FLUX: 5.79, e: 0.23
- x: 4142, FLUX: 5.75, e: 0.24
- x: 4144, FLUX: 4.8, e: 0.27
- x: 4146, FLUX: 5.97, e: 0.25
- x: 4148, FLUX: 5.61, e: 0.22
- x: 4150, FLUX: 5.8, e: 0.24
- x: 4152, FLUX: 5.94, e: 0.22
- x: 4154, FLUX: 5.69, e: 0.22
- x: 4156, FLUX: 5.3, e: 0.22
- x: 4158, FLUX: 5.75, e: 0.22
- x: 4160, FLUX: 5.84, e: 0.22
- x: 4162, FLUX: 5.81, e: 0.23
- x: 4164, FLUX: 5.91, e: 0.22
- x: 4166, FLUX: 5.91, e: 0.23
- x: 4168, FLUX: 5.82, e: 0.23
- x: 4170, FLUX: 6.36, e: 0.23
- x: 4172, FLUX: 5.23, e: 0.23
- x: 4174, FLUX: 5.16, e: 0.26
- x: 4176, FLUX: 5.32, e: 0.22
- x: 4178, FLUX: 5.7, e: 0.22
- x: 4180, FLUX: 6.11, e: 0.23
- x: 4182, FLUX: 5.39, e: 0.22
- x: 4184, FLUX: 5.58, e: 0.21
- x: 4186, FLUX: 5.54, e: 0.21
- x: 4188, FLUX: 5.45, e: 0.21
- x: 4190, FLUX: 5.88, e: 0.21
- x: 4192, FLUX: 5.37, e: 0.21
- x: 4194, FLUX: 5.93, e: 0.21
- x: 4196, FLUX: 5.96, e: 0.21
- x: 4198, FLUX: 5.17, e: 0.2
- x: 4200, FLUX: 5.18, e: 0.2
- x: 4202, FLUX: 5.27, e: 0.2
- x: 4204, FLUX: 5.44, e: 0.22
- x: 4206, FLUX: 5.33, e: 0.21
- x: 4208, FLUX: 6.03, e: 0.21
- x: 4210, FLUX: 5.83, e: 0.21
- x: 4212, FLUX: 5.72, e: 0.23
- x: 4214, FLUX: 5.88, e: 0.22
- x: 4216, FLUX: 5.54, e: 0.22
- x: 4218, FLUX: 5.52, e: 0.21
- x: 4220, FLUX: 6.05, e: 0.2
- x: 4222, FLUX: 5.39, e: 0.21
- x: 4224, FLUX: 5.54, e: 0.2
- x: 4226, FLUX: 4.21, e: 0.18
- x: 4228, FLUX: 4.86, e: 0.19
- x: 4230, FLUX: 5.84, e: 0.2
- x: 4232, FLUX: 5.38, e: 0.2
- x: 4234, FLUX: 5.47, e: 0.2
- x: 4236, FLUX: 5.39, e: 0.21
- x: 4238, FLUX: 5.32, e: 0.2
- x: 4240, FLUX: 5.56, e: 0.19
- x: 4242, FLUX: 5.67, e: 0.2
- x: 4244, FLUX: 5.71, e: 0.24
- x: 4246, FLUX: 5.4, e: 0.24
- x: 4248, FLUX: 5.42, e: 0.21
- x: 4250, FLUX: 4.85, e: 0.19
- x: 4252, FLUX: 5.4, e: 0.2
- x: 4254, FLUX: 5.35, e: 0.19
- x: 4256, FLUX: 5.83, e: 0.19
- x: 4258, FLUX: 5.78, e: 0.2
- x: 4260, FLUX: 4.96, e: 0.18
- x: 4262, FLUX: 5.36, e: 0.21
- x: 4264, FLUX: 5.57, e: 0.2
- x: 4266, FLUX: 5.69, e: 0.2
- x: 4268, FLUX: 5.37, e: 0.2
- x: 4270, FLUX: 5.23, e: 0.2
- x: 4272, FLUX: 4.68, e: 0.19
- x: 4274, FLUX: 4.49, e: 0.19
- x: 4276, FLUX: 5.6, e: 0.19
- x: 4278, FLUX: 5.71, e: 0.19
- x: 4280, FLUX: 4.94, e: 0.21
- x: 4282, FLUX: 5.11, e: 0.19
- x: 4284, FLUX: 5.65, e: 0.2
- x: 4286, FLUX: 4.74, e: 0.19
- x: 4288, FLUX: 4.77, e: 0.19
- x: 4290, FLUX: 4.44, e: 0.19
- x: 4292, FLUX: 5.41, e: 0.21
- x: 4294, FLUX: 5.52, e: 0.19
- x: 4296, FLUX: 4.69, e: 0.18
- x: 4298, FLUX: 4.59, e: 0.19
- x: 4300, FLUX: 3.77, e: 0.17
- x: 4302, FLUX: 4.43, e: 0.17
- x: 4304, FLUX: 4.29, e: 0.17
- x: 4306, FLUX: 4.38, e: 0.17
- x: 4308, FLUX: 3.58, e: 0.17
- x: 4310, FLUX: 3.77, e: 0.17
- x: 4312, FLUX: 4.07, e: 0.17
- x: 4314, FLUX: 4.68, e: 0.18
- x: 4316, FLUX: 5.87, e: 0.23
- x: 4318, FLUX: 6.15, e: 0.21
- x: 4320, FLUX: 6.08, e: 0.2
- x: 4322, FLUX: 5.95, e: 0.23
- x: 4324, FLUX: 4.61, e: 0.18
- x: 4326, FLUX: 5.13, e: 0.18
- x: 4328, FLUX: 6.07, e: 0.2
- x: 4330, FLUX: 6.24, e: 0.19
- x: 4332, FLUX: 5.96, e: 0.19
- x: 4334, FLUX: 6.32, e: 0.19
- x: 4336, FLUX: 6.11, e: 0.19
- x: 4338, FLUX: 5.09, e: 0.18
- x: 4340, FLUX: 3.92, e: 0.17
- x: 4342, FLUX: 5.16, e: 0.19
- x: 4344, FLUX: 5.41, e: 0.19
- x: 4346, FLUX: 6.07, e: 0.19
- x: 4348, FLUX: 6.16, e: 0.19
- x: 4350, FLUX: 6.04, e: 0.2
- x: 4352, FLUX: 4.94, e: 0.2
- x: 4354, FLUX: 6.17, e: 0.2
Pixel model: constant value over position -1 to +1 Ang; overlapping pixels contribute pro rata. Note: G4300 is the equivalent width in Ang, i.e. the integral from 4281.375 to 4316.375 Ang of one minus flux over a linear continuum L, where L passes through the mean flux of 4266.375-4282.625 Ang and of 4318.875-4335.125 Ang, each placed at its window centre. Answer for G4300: 5.3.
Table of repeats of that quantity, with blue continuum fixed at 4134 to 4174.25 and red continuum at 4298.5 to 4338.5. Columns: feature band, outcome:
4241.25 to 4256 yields -0.1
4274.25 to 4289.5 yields 0.3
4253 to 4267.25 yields -0.4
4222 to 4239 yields 0.6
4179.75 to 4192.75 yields 0.0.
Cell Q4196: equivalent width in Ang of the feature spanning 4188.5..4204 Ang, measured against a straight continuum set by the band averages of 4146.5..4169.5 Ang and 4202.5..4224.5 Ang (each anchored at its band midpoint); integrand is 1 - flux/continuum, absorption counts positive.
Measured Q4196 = 0.45 Ang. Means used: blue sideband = 5.78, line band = 5.53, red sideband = 5.65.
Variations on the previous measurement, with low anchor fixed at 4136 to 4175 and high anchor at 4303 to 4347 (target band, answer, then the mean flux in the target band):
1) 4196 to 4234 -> 0.5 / 5.47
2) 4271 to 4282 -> 0.6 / 5.09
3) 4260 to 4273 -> 0.3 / 5.29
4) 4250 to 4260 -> 0.0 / 5.45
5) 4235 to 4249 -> -0.1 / 5.5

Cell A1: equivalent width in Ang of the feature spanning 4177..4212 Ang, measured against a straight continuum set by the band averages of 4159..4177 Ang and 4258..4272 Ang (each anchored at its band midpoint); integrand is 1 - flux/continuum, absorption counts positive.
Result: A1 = 0.04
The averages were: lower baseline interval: 5.71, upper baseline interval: 5.34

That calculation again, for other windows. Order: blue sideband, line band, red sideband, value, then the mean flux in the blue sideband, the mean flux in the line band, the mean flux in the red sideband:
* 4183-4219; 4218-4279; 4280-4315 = -3.3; 5.59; 5.37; 4.59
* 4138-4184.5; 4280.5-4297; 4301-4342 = 0.7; 5.69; 5.04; 5.14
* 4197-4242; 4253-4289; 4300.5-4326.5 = -1.1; 5.46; 5.27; 4.82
